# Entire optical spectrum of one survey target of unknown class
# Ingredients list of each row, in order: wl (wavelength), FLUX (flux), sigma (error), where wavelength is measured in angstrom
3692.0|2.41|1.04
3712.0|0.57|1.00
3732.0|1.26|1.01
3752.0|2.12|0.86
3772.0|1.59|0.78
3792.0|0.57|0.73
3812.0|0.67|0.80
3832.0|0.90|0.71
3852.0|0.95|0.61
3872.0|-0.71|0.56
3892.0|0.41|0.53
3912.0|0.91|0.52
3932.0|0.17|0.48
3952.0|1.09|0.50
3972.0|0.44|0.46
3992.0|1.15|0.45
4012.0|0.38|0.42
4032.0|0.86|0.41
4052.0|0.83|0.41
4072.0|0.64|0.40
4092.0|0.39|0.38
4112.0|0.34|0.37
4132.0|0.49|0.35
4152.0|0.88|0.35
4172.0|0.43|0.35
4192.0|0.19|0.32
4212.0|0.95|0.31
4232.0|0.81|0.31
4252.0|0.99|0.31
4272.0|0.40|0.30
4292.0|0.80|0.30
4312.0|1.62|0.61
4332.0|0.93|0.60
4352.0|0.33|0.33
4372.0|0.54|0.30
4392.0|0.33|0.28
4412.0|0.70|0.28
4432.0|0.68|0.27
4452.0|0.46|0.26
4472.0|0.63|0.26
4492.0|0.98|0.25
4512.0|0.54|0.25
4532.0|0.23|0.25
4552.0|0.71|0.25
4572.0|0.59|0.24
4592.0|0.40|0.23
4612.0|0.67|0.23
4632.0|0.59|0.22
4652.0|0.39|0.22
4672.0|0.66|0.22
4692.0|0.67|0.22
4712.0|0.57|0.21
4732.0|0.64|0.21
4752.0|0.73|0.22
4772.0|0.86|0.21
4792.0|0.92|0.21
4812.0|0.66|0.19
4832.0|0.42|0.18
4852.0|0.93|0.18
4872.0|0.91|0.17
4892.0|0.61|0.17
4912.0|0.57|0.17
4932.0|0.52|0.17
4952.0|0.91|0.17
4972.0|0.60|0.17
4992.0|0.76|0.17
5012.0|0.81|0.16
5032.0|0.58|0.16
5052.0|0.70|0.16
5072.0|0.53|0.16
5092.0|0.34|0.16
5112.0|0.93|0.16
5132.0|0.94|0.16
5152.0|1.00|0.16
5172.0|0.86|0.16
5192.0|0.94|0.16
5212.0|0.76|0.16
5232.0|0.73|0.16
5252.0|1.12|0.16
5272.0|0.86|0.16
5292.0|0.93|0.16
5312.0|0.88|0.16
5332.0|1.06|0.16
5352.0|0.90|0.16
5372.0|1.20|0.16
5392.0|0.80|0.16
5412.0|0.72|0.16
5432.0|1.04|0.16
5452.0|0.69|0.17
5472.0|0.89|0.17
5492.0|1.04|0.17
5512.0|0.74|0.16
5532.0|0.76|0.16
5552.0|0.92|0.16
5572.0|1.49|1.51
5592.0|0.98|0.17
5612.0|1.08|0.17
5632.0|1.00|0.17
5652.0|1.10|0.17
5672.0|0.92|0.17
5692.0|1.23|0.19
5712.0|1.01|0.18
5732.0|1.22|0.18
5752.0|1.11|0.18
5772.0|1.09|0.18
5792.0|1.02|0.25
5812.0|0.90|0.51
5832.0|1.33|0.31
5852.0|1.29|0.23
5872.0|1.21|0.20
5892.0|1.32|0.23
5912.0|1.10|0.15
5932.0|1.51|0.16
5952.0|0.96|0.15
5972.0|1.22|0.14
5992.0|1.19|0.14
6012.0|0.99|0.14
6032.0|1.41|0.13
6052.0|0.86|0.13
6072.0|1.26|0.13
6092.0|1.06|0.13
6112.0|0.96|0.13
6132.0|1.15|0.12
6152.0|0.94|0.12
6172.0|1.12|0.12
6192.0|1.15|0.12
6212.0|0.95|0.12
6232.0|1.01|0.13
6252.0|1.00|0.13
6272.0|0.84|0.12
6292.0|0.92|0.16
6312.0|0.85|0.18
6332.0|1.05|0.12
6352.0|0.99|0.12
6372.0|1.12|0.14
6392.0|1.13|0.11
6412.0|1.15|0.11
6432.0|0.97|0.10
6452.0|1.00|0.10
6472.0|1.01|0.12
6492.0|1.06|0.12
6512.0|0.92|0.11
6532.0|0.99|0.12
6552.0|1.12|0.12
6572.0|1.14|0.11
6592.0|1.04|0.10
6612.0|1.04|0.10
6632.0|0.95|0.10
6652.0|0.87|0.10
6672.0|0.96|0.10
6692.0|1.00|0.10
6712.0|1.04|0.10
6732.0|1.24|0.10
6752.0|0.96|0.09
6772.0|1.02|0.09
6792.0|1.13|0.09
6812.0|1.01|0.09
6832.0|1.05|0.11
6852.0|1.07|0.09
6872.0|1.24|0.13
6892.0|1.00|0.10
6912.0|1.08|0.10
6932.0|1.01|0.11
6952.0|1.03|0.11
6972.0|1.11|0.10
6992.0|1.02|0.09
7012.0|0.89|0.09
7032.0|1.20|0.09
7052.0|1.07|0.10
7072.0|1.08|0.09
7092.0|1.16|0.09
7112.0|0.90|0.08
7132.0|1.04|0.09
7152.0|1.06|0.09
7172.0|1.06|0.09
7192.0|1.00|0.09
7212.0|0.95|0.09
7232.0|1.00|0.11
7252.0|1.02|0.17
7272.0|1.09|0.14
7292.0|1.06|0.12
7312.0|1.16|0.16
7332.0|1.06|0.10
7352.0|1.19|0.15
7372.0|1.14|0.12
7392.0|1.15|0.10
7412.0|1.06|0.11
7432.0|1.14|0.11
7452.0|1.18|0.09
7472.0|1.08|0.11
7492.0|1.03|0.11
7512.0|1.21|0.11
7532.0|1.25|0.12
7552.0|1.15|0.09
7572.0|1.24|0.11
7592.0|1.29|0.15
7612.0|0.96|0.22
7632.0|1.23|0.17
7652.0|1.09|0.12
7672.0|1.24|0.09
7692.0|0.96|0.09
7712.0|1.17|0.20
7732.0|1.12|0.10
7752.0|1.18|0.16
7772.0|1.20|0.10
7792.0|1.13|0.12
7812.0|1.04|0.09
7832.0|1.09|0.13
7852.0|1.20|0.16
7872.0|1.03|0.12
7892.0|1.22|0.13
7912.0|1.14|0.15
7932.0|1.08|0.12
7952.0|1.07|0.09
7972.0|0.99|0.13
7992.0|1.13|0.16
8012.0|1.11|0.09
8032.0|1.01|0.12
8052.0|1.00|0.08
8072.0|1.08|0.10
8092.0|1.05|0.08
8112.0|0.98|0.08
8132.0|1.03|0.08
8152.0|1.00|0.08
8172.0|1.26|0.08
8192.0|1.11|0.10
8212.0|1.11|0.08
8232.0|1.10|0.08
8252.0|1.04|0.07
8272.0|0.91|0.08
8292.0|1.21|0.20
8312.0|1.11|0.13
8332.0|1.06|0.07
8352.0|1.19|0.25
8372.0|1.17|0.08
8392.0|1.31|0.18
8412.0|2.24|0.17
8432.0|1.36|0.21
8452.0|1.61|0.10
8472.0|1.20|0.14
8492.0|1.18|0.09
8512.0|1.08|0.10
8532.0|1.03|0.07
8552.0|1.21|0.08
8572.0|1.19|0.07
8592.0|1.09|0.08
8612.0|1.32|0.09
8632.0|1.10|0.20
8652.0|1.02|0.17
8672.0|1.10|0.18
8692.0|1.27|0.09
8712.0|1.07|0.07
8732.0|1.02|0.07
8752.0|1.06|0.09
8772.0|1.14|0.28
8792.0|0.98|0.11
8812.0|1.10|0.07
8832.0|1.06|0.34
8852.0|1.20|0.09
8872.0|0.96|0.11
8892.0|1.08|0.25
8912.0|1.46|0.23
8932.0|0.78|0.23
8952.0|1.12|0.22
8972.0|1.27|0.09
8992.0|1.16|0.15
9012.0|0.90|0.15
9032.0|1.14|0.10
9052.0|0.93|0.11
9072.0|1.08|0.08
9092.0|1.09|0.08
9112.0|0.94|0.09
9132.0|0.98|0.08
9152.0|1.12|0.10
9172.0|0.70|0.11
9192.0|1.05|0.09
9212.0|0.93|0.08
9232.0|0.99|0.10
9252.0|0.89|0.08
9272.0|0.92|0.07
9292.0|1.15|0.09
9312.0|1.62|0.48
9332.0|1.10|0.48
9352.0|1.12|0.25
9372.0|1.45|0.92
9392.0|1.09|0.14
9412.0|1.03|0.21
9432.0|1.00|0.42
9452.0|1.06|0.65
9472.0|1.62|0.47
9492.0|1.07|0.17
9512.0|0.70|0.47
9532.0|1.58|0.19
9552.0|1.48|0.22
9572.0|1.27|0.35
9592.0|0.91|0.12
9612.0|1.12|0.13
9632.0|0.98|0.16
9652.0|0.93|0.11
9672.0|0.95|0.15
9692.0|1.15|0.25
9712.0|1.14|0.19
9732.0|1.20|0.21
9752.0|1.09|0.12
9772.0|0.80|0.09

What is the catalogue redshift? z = 0.283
